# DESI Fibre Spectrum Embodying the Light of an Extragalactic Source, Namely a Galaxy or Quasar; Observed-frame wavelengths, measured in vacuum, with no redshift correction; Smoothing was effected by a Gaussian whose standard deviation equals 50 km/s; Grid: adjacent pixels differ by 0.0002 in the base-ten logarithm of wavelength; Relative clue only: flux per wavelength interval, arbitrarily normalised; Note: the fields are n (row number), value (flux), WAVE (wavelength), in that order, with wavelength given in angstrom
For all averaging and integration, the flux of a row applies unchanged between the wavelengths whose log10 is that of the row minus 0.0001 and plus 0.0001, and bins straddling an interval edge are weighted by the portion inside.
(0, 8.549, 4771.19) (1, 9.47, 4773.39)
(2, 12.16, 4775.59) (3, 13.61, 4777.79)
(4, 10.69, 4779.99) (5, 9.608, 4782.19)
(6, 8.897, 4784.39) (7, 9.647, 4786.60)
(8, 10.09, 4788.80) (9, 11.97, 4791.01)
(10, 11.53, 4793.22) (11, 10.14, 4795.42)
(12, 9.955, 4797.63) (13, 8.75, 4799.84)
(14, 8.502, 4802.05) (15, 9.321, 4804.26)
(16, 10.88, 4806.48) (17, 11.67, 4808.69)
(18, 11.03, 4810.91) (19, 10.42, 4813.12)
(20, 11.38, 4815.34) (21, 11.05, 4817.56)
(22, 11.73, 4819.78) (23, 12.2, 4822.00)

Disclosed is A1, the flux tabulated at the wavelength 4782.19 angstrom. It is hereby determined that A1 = 9.608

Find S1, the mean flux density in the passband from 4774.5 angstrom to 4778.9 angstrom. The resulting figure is 12.9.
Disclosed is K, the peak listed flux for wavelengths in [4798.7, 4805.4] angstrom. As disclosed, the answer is 9.321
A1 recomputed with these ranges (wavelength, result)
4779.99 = 10.69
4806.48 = 10.88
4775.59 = 12.16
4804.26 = 9.321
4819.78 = 11.73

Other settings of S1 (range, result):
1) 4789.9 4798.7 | 10.9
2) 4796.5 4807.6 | 9.49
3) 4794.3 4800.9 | 9.64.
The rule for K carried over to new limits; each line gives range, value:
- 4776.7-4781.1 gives 13.61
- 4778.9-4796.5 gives 11.97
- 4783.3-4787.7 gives 9.647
